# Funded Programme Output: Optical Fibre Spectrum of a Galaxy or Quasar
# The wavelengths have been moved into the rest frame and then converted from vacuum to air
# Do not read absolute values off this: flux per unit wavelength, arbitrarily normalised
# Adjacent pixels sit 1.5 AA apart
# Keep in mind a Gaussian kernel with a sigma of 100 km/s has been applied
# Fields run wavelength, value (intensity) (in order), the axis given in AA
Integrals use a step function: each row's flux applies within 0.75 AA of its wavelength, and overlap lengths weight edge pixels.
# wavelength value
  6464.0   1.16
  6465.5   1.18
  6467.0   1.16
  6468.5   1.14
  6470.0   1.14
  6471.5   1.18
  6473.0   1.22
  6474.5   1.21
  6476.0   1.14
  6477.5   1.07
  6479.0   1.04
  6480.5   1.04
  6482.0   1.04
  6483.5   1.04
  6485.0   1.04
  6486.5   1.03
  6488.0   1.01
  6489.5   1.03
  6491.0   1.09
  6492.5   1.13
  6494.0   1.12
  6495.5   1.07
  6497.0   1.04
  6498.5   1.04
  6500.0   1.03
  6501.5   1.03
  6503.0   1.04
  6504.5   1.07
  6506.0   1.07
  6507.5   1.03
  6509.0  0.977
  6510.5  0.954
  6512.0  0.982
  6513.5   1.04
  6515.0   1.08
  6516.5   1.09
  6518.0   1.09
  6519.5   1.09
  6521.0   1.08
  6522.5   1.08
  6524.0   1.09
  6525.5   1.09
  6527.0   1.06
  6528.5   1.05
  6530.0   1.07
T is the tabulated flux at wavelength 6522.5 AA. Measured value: 1.08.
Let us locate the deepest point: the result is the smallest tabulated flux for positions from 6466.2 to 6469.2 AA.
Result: 1.14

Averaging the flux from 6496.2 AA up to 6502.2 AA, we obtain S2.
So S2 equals 1.04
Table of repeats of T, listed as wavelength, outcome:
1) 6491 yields 1.09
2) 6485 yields 1.04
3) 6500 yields 1.03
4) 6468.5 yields 1.14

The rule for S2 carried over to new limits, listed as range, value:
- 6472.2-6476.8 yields 1.19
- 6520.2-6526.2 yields 1.08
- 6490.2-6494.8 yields 1.11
